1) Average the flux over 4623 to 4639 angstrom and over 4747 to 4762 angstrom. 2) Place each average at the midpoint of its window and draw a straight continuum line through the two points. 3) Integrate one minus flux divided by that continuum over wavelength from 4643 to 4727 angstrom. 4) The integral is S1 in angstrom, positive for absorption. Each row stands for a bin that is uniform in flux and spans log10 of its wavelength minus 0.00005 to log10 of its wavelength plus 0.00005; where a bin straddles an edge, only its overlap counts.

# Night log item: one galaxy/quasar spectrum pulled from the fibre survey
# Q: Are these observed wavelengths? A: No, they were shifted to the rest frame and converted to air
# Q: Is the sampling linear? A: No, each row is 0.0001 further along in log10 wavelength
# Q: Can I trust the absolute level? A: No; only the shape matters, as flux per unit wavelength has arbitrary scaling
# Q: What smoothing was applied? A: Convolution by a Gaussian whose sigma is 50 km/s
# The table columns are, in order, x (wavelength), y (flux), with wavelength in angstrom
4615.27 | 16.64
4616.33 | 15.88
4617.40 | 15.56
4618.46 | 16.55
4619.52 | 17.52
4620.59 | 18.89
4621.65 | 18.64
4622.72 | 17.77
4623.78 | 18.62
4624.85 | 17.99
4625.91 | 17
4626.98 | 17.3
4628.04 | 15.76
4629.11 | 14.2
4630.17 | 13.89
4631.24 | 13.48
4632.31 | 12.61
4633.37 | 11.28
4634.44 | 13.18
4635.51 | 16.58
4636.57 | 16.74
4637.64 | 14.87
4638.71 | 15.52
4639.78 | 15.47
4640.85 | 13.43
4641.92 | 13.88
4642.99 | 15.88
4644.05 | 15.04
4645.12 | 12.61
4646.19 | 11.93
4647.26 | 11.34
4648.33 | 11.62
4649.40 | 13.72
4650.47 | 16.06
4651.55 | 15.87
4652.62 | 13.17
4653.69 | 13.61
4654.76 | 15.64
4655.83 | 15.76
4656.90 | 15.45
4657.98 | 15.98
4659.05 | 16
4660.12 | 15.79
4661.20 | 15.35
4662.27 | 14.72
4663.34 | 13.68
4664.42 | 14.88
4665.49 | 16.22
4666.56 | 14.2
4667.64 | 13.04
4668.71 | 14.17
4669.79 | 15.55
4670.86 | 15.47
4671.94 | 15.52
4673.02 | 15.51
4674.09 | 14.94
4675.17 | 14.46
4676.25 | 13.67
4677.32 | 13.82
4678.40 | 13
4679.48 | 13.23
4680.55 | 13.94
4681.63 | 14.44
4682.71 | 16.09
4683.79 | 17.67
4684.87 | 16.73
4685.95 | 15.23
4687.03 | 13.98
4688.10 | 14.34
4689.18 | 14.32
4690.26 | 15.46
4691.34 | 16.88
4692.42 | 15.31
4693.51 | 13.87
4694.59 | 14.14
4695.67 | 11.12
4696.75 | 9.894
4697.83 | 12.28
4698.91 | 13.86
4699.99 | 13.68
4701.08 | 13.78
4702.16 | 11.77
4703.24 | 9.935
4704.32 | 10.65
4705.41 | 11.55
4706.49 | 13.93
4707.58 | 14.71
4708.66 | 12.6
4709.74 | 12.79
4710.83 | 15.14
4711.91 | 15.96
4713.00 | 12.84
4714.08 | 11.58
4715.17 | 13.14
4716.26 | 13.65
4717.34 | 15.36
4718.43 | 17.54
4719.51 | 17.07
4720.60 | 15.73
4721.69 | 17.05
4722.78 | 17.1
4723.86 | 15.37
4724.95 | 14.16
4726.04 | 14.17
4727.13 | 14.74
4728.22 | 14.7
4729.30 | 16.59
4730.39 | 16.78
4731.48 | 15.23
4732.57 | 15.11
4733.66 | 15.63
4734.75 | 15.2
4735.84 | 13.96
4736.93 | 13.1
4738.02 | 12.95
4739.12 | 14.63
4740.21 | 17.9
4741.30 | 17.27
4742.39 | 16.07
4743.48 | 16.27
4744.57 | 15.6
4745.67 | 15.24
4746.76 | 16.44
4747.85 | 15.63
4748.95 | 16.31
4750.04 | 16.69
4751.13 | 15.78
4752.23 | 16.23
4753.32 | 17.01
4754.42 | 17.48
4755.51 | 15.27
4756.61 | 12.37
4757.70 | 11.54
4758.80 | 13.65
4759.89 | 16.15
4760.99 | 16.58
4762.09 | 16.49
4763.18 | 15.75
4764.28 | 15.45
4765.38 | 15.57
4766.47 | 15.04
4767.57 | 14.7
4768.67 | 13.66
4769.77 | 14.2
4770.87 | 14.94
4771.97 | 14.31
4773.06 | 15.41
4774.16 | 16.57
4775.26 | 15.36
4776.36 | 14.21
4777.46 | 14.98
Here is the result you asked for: 5.81 angstrom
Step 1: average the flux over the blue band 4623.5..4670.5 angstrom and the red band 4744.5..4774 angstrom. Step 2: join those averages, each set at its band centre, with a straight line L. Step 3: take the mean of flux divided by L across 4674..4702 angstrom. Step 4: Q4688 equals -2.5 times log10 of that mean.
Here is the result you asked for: 0.06 mag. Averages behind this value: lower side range 14.7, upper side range 15.3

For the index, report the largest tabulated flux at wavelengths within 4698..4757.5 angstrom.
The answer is 17.9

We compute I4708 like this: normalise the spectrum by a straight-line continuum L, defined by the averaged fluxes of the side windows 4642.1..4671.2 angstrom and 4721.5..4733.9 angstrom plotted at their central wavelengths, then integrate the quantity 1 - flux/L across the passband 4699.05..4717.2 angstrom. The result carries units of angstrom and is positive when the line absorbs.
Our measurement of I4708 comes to 2.61 angstrom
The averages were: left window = 14.5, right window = 15.5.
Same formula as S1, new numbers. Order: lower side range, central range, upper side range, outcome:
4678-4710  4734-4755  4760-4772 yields -1.43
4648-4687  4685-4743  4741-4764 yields 3.47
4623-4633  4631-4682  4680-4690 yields 3.29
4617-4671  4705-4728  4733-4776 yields 0.98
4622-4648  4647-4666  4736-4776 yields 0.23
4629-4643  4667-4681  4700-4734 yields 0.01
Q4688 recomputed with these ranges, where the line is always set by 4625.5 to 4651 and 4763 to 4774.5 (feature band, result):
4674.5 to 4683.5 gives 0.02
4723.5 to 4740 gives -0.01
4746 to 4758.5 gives -0.04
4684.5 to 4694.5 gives -0.03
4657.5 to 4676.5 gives -0.04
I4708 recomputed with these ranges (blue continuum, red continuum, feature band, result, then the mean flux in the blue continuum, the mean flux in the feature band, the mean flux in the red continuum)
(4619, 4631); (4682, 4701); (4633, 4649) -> 2.3 angstrom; 17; 14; 14.4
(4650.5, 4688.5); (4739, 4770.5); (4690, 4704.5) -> 2.0 angstrom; 14.9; 13.1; 15.6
